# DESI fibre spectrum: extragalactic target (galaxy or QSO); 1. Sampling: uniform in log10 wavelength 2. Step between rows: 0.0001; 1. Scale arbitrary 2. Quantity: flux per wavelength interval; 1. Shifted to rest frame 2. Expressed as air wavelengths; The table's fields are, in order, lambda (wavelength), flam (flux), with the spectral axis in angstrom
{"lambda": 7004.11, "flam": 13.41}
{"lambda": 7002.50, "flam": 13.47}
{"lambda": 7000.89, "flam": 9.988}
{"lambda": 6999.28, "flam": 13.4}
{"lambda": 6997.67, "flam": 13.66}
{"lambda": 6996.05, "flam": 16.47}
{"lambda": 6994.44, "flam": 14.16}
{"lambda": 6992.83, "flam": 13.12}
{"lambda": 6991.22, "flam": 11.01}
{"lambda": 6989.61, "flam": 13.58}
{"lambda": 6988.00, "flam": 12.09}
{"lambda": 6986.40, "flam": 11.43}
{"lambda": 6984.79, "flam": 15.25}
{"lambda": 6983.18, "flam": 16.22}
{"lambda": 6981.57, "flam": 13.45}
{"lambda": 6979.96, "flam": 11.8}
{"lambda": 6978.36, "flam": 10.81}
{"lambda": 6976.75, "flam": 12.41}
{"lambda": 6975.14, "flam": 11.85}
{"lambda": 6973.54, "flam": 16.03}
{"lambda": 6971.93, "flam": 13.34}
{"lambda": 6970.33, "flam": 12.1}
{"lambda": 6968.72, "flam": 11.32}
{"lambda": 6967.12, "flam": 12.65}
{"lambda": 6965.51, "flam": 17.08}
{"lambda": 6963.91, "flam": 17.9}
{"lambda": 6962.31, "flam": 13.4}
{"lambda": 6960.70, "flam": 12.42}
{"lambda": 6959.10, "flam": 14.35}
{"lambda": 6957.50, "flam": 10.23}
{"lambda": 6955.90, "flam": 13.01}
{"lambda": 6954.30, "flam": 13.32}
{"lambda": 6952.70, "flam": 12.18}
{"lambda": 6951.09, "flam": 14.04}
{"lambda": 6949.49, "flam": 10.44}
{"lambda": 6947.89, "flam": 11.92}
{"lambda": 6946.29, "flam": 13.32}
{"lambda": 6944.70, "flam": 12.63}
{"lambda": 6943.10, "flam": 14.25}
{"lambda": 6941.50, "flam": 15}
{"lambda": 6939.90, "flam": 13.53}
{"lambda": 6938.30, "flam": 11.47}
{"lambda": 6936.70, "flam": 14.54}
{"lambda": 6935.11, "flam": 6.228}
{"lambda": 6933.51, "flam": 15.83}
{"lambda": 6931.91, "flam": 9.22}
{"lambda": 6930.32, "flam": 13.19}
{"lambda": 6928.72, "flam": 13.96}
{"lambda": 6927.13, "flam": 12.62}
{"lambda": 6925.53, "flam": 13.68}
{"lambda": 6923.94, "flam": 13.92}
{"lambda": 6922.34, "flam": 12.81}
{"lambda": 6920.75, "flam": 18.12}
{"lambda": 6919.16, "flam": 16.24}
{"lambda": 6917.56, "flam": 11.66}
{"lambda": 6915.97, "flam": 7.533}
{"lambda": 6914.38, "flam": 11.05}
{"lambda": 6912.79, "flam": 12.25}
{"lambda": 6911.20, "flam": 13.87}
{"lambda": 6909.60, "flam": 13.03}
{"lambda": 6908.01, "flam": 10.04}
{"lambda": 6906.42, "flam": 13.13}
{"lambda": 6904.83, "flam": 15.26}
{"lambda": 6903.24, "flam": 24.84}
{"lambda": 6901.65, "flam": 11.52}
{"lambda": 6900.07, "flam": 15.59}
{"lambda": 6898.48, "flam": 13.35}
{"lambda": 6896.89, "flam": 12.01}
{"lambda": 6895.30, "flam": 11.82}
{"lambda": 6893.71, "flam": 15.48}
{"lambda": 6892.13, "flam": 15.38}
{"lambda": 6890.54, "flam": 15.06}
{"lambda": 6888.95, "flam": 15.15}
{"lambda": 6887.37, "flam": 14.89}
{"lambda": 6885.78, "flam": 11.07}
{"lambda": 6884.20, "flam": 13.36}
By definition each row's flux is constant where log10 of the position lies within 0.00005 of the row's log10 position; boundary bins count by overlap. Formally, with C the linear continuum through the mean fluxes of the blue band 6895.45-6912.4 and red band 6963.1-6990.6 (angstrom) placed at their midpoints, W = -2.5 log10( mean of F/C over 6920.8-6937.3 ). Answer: 0.09 mag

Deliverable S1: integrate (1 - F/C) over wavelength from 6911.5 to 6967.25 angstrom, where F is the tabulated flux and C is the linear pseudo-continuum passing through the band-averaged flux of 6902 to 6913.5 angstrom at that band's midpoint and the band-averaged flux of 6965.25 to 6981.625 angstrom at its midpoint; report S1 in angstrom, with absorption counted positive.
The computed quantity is 2.6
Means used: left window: 14.5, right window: 12.8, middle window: 13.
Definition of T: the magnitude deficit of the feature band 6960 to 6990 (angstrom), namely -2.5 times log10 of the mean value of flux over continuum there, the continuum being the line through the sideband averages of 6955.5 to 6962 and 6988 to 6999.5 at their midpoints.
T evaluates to -0.04 mag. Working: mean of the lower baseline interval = 12.5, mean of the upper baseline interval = 13.5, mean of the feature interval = 13.4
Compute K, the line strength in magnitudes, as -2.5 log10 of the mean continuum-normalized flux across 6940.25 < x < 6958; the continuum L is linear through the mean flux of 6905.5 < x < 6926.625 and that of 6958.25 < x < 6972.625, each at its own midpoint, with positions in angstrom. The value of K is 0.06 mag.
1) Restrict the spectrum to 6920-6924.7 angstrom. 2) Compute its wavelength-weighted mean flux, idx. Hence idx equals 14.9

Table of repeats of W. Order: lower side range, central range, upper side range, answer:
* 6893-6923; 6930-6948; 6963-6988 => 0.08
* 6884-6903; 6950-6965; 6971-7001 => 0.00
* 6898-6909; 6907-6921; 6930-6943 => 0.13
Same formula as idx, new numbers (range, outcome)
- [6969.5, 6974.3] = 13.8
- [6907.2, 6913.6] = 12.3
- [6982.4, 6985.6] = 15.7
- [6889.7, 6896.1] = 14.4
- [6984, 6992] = 12.7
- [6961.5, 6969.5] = 14.5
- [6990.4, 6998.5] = 13.7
